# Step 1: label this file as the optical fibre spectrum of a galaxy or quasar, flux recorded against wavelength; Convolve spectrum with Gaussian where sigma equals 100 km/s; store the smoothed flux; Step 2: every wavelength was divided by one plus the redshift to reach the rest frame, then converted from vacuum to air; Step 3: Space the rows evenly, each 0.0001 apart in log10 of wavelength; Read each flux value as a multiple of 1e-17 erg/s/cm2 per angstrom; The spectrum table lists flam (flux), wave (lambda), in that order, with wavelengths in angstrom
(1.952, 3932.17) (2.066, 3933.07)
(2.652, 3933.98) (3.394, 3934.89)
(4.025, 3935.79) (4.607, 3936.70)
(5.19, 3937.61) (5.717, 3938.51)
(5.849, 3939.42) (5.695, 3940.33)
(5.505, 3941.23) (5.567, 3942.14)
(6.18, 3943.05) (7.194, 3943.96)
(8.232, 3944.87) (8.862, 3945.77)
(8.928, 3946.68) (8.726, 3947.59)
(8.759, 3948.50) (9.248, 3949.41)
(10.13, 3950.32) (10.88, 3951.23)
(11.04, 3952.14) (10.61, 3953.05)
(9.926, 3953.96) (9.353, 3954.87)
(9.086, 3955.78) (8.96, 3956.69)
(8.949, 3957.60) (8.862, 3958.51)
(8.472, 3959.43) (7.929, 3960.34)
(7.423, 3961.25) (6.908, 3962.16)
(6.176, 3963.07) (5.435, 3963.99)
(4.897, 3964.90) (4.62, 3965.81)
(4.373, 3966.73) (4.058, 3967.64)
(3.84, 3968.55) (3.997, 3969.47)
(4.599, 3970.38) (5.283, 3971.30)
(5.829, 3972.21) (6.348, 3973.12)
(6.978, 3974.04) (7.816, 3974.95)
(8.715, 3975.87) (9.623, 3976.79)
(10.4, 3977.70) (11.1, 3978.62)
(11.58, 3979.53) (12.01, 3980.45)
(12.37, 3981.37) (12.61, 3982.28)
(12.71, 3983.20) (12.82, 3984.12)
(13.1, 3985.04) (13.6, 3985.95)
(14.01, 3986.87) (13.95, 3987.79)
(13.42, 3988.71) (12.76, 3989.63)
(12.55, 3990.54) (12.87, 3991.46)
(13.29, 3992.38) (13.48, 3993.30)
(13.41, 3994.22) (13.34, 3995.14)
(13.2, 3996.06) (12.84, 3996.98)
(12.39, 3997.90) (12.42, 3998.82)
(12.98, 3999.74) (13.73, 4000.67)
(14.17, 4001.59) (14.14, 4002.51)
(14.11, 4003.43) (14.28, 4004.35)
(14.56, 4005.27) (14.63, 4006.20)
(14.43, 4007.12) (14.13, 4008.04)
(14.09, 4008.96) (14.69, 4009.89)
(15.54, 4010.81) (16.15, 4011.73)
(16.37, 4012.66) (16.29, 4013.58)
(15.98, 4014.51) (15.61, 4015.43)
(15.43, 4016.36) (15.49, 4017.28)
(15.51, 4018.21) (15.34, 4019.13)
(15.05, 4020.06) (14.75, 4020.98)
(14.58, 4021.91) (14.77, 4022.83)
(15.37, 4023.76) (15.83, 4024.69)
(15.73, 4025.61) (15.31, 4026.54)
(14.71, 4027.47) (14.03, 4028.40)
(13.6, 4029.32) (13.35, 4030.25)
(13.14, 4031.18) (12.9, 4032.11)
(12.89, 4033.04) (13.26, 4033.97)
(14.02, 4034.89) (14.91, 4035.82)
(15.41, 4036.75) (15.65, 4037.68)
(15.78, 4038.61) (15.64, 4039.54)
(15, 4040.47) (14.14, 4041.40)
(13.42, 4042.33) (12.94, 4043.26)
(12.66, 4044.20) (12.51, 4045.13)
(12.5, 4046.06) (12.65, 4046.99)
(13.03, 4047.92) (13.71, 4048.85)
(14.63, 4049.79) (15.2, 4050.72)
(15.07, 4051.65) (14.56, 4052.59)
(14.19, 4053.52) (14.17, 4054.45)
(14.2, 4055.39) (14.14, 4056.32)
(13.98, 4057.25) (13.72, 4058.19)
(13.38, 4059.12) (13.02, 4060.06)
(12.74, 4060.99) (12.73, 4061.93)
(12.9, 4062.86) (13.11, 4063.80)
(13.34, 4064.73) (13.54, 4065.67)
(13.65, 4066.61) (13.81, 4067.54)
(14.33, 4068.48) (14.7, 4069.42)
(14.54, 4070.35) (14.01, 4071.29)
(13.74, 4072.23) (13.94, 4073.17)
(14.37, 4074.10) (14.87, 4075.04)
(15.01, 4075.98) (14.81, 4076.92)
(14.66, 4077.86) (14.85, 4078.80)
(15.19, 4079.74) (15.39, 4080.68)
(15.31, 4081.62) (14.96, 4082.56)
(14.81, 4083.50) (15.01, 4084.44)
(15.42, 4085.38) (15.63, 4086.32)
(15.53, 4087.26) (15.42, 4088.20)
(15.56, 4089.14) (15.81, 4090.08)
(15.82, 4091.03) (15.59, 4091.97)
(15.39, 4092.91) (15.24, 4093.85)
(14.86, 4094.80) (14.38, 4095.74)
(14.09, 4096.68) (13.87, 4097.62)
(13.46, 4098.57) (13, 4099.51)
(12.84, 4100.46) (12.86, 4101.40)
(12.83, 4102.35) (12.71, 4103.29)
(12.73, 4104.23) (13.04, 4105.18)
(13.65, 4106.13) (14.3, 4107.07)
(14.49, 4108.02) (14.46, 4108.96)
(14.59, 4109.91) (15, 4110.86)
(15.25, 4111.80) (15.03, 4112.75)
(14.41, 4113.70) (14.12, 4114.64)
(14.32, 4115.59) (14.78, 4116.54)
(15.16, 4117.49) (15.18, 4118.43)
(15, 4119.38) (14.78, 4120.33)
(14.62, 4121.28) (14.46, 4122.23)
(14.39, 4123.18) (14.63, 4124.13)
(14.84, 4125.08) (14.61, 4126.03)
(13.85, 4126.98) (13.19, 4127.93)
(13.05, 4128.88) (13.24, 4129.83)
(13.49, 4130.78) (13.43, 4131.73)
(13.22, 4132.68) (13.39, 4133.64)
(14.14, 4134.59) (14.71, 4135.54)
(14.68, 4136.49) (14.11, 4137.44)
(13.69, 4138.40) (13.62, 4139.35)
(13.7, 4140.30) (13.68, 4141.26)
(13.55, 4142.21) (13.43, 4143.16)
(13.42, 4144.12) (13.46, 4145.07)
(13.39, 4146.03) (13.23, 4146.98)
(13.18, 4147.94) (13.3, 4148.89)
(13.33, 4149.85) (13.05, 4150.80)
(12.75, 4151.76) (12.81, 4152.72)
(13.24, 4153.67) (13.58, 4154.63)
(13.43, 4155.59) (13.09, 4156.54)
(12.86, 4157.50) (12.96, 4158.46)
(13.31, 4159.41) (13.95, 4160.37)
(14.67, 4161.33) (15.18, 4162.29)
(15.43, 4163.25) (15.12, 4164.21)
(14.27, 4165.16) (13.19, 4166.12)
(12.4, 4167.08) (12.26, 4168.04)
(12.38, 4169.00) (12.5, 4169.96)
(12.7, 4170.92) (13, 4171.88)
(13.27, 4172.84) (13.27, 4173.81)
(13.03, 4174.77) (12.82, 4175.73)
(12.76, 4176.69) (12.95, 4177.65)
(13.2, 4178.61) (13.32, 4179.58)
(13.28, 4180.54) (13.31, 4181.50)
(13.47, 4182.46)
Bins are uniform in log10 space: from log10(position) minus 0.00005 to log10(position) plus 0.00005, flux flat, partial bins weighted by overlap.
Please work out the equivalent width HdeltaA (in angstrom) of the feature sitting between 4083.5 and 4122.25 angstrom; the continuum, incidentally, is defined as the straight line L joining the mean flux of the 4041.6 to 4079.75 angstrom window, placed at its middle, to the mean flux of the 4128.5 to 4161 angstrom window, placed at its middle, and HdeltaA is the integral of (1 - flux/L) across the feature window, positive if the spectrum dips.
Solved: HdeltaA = -2.4 angstrom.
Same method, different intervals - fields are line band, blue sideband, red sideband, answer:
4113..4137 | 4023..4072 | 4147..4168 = -1.0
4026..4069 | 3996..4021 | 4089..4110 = 1.6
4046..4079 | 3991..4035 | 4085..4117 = 1.0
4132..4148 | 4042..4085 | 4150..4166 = 0.1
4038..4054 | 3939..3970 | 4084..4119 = -2.9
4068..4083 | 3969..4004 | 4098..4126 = -1.4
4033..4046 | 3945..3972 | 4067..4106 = -2.4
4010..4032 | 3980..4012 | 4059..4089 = -2.0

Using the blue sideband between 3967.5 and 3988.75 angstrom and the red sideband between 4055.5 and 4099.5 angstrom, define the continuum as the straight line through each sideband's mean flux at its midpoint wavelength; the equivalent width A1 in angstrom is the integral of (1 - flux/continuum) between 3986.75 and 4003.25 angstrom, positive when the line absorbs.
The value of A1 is -4.5 angstrom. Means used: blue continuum 9.63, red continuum 14.4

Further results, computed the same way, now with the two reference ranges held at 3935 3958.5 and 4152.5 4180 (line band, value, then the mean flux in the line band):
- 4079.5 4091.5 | -4.29 angstrom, 15.4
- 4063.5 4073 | -2.62 angstrom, 13.9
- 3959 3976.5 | 4.92 angstrom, 6.02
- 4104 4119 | -3.08 angstrom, 14.4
